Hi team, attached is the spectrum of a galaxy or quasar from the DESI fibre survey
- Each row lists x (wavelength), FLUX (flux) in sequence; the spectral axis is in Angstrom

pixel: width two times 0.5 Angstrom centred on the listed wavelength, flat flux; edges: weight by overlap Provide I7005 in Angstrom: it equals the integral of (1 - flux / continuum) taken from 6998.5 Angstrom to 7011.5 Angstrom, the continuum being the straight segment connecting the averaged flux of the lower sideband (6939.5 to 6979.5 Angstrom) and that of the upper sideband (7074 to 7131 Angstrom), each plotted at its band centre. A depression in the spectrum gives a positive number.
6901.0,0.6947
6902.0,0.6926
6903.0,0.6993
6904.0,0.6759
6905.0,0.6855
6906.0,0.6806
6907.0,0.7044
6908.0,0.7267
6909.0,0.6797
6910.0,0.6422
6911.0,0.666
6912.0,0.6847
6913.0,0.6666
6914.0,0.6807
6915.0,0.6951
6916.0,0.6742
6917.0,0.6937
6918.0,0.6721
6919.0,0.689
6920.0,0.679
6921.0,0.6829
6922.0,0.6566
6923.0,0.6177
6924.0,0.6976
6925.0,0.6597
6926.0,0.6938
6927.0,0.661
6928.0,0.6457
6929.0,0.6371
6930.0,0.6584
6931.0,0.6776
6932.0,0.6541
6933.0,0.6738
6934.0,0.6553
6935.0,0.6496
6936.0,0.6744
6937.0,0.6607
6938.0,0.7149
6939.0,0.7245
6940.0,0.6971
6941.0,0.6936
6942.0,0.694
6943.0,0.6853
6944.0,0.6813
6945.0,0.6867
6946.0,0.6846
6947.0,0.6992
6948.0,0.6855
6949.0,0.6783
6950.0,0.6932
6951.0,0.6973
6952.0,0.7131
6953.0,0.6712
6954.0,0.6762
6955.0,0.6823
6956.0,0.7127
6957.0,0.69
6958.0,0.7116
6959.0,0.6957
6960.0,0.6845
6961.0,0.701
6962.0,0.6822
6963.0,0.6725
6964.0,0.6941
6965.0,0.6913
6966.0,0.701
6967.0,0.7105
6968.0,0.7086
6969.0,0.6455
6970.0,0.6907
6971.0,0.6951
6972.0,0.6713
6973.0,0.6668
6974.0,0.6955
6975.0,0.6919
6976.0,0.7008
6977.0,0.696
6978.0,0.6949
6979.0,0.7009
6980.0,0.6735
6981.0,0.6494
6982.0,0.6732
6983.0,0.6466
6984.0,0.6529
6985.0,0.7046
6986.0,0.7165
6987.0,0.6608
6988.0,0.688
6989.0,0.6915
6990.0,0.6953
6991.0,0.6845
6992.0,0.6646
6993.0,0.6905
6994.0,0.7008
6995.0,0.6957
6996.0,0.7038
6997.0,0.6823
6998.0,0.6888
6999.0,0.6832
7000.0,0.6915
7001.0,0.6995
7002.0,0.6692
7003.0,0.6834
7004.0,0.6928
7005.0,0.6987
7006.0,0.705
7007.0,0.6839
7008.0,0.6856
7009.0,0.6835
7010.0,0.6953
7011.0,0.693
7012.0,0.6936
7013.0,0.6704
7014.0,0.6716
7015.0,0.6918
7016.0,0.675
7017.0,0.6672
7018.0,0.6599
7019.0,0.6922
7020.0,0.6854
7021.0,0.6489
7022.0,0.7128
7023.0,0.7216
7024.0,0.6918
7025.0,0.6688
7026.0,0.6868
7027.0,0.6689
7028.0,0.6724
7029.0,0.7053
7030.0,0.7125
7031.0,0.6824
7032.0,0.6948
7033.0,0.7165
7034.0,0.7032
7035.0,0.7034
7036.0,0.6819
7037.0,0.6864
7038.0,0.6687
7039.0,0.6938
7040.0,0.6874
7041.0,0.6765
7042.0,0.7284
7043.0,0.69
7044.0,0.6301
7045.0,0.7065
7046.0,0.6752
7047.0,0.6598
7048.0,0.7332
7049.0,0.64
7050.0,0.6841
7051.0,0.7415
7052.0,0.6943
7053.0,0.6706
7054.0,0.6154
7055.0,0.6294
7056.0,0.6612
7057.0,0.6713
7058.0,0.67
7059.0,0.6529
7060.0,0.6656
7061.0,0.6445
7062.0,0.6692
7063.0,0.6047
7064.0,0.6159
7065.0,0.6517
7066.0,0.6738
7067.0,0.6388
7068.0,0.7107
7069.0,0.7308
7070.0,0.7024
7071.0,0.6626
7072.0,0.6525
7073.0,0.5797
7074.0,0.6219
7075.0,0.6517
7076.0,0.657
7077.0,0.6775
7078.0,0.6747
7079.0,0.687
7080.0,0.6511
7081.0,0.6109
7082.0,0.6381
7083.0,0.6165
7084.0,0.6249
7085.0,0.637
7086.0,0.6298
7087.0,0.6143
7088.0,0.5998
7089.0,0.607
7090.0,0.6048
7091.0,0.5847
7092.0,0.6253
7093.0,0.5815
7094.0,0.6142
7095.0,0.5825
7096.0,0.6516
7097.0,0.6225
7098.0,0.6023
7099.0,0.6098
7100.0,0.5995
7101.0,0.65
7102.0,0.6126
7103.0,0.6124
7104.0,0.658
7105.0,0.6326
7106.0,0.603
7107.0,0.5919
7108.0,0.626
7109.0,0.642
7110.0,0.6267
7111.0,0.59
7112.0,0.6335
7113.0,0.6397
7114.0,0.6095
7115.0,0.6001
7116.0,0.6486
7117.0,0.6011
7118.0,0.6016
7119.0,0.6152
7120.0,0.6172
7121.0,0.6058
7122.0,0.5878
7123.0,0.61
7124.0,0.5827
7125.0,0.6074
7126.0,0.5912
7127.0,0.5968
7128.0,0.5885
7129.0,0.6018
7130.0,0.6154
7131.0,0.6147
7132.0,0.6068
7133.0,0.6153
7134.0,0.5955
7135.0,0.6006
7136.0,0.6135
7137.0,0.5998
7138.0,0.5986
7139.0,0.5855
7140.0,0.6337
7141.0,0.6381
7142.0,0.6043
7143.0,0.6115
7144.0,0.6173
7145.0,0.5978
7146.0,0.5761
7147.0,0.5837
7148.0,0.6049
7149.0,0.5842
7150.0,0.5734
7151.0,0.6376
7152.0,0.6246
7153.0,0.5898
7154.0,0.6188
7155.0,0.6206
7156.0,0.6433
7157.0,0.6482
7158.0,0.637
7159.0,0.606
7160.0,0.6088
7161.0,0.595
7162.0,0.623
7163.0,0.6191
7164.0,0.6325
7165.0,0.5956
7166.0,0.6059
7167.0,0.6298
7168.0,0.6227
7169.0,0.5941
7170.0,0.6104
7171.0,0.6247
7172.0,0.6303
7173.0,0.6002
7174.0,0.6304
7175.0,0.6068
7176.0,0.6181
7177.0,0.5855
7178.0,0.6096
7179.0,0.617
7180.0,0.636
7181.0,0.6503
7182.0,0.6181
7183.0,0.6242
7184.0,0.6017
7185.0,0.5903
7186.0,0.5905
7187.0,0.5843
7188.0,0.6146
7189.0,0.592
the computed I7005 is -0.4 Angstrom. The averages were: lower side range 0.691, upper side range 0.619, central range 0.69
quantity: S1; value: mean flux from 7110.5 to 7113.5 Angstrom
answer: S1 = 0.621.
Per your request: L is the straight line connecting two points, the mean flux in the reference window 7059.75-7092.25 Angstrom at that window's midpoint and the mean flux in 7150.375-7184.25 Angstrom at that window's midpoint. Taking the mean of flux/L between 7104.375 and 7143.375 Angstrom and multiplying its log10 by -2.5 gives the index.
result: 0.03 mag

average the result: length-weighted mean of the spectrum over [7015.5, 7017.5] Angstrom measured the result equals 0.671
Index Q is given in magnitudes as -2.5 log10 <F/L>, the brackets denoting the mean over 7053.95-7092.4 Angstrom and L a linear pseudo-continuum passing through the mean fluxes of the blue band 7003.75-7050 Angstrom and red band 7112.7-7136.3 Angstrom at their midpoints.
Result 0.01 mag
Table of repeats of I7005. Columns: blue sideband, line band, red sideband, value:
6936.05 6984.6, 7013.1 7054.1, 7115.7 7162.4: -1.9 Angstrom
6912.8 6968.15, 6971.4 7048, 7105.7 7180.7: -3.3 Angstrom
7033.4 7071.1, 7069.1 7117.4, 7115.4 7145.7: 0.9 Angstrom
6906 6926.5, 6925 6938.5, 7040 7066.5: 0.2 Angstrom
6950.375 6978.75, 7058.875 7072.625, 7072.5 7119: -0.5 Angstrom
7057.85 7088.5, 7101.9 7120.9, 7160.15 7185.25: 0.5 Angstrom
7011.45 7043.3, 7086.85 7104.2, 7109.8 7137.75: 0.5 Angstrom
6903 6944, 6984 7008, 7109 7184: -1.2 Angstrom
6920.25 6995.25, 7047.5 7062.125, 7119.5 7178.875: -0.5 Angstrom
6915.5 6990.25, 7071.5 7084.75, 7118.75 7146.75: -0.3 Angstrom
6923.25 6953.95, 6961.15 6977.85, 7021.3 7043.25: -0.1 Angstrom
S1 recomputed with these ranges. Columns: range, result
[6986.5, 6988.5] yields 0.674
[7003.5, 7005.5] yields 0.696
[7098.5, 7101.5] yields 0.62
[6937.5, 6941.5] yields 0.708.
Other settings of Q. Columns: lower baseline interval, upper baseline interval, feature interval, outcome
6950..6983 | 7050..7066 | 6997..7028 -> -0.02 mag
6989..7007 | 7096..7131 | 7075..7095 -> 0.01 mag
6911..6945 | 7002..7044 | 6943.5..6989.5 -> -0.01 mag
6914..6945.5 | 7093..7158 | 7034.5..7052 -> -0.08 mag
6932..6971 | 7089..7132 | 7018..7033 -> -0.06 mag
